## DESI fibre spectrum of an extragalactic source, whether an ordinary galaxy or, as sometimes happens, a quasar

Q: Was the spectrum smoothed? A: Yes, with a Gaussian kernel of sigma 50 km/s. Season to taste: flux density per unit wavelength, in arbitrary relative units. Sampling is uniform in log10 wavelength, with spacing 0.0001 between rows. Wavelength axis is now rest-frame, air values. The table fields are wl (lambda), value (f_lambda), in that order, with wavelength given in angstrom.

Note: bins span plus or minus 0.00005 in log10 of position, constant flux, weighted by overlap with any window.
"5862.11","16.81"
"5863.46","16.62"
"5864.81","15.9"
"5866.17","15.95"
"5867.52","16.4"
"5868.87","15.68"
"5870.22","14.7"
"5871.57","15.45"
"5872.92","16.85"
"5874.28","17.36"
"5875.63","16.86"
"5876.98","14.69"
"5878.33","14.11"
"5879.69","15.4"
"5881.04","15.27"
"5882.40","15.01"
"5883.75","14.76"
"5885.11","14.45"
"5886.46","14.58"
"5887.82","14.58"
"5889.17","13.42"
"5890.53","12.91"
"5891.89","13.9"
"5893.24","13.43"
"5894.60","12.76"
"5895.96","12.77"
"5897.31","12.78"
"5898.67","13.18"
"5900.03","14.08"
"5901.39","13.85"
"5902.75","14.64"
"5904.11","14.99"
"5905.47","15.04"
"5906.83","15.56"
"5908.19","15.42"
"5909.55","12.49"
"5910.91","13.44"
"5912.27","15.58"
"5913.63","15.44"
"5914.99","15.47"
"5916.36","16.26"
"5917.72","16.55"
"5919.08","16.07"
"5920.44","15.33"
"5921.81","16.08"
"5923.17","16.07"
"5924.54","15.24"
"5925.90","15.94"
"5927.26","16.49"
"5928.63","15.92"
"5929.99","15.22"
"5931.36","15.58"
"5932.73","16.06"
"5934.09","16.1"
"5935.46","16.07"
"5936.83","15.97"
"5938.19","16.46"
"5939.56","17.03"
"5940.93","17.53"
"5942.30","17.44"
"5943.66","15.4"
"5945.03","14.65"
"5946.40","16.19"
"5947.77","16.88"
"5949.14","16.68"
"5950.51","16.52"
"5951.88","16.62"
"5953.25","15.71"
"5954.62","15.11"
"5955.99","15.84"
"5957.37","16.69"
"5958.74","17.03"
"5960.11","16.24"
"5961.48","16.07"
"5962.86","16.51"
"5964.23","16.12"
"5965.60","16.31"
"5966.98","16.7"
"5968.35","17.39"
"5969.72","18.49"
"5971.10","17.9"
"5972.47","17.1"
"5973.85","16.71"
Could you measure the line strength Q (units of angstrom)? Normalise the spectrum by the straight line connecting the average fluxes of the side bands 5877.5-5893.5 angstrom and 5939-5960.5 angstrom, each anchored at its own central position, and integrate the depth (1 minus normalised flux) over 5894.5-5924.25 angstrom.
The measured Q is 0.7 angstrom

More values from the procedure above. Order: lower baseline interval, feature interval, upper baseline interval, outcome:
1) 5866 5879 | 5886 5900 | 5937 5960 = 2.2 angstrom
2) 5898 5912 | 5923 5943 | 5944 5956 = -1.1 angstrom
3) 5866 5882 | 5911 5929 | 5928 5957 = 0.2 angstrom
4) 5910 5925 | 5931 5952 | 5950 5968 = -0.5 angstrom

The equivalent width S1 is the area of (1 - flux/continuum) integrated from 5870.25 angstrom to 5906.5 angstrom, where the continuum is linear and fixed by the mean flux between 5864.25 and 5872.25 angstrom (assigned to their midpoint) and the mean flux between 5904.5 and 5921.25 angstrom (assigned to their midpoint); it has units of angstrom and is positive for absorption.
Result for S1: 2.2 angstrom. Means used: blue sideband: 15.7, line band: 14.5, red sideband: 15.2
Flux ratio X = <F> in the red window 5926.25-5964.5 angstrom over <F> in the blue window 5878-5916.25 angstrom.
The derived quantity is 1.13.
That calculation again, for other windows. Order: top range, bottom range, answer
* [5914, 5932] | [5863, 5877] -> 0.99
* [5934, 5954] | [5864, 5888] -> 1.06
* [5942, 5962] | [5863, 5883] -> 1.03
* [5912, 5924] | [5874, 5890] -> 1.06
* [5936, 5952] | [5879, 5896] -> 1.16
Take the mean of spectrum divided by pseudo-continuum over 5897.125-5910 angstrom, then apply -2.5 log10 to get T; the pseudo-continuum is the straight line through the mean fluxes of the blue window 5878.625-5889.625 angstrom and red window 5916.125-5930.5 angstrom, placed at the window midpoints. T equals 0.08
